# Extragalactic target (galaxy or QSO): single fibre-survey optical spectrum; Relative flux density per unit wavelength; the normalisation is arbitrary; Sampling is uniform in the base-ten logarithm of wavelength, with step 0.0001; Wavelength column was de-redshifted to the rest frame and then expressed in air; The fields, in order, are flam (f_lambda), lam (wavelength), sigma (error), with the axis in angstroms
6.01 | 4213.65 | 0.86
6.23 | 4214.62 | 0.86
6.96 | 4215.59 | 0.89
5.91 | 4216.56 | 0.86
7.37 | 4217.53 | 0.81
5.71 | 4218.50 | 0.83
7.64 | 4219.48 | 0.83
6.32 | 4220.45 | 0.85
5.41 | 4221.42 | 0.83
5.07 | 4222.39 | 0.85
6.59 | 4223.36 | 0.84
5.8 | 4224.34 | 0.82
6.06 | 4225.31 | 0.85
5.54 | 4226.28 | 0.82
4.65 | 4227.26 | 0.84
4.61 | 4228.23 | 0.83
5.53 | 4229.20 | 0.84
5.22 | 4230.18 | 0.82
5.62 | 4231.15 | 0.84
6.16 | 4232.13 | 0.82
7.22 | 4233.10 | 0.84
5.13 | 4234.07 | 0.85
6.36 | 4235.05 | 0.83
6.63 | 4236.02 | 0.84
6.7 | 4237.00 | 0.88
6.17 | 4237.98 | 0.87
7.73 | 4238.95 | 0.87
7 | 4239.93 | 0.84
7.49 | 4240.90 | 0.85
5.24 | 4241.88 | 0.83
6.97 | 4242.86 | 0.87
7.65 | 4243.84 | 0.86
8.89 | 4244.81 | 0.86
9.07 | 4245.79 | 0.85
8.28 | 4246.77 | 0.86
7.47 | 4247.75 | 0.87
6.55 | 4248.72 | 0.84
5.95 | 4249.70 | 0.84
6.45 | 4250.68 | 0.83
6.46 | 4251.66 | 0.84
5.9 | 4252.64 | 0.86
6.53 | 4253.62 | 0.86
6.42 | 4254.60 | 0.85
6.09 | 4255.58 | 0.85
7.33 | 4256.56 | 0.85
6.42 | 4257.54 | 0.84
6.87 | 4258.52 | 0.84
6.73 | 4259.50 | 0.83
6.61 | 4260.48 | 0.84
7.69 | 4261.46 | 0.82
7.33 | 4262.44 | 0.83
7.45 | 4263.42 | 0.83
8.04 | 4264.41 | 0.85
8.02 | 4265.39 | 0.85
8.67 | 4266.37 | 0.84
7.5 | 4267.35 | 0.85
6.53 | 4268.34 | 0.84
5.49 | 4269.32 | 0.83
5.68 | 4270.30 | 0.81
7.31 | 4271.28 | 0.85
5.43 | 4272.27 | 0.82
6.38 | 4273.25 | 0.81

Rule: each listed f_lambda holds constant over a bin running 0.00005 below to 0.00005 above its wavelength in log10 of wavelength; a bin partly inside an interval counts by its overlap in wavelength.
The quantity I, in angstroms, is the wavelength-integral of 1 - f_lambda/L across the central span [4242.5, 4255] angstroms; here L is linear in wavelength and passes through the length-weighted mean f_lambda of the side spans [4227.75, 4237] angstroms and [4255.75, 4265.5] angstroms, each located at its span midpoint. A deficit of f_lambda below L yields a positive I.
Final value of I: -0.97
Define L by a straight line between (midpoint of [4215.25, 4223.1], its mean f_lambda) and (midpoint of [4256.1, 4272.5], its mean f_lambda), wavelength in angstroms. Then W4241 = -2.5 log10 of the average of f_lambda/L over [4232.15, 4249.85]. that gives -0.06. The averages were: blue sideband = 6.3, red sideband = 7.03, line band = 7.03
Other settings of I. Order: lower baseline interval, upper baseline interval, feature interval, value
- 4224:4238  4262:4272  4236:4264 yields -2.01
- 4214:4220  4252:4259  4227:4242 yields 0.98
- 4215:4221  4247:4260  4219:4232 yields 1.79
